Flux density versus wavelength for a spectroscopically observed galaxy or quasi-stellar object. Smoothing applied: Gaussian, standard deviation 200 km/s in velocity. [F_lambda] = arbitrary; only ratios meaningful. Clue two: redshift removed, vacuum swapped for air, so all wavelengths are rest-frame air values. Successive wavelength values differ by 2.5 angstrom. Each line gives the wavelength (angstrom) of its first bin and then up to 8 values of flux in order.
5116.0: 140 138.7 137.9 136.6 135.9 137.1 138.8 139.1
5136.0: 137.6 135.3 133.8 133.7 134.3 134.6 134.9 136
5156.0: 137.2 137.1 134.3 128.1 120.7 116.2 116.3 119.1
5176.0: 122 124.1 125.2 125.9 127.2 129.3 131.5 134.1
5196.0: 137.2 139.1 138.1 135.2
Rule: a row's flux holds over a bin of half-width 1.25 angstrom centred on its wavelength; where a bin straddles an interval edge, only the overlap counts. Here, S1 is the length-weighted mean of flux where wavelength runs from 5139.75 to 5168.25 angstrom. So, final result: 133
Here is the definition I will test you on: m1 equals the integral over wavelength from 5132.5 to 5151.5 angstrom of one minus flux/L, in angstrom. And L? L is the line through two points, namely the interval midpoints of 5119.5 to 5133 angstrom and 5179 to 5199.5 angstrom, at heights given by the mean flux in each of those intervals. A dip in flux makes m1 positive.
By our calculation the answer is 0.1 angstrom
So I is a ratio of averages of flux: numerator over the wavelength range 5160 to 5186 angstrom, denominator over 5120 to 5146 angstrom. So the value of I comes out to 0.90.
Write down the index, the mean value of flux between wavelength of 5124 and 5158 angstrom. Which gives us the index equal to 136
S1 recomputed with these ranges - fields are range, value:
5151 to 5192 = 127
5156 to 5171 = 127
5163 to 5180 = 121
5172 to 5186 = 123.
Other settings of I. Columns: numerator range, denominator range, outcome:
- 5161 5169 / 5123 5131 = 0.91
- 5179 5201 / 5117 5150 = 0.96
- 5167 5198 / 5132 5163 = 0.93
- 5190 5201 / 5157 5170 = 1.07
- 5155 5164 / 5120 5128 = 0.98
